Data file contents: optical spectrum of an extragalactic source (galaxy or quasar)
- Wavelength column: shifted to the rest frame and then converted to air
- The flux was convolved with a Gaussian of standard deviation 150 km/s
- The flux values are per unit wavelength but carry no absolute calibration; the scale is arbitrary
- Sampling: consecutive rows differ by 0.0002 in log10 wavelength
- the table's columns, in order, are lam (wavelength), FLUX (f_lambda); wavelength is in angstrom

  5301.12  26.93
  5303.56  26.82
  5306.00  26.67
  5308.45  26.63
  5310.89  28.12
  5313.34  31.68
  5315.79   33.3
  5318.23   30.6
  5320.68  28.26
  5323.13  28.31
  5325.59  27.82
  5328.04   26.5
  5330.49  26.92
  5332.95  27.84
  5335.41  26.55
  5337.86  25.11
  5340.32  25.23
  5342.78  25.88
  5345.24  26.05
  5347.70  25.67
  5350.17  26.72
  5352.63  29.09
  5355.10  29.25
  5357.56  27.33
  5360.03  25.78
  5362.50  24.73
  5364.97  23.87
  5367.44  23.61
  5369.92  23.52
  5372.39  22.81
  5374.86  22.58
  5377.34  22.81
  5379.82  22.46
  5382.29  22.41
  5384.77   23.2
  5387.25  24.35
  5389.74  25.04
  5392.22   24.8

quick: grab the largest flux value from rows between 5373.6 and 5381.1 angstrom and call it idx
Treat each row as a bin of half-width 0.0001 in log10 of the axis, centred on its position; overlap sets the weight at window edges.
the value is 22.81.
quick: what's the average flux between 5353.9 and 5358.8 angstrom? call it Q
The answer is 28.3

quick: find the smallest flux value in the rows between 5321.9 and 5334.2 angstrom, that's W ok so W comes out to 26.5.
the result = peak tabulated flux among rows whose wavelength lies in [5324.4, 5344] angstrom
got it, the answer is 27.84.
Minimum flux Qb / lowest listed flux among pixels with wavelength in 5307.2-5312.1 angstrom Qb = 26.63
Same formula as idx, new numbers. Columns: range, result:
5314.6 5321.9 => 33.3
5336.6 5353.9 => 29.09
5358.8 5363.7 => 25.78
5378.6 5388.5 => 24.35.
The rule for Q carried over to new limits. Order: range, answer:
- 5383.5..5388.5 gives 23.7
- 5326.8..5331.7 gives 26.8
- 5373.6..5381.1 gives 22.6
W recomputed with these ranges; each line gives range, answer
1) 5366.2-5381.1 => 22.46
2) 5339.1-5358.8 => 25.23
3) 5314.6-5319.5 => 30.6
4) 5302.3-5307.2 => 26.67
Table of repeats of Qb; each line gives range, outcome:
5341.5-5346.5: 25.88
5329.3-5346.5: 25.11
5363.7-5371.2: 23.52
